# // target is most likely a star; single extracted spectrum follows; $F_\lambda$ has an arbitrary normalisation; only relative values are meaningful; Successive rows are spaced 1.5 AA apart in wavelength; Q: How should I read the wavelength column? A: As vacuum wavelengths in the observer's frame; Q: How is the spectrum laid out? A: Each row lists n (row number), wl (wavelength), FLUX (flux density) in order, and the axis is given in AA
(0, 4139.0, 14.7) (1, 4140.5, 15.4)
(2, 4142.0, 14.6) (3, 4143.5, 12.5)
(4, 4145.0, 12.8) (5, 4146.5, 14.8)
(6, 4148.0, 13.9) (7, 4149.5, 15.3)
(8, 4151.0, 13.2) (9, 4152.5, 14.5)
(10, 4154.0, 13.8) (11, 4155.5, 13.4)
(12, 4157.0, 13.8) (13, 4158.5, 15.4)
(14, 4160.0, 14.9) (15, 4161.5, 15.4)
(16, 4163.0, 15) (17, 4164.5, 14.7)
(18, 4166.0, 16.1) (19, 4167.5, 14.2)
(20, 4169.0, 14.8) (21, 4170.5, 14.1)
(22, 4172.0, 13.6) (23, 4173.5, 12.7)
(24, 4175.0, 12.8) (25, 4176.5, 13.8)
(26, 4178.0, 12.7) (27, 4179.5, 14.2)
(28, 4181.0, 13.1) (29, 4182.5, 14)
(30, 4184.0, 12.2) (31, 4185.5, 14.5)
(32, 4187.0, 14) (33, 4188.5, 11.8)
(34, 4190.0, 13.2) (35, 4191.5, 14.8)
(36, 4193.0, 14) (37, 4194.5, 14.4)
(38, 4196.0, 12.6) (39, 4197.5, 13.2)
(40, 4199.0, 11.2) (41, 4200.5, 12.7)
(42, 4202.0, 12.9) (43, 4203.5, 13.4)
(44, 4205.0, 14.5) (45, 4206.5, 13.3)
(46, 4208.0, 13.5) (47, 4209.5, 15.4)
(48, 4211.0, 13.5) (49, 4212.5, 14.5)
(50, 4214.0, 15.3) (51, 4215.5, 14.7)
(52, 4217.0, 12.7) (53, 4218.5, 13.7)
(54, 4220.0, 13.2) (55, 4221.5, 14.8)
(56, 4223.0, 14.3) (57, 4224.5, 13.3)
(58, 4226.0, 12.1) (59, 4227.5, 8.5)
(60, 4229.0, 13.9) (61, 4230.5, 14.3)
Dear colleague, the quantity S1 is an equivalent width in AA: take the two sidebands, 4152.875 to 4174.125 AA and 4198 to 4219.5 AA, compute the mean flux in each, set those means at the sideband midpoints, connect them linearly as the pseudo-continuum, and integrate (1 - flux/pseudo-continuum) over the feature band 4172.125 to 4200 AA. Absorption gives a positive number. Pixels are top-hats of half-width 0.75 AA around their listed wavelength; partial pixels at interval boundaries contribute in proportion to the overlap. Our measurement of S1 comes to 1.5 AA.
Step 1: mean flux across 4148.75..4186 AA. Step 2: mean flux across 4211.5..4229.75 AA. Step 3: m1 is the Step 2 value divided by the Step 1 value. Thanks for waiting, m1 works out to 0.95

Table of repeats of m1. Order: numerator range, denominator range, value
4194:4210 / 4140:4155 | 0.95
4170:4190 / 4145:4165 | 0.93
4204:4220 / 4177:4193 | 1.04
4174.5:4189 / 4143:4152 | 0.97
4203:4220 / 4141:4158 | 1.01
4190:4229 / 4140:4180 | 0.95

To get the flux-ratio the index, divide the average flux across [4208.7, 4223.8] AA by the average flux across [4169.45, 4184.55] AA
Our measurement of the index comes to 1.1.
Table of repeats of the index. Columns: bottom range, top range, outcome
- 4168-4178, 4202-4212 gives 1.02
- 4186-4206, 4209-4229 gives 1.02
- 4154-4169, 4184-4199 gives 0.91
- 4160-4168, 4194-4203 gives 0.85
